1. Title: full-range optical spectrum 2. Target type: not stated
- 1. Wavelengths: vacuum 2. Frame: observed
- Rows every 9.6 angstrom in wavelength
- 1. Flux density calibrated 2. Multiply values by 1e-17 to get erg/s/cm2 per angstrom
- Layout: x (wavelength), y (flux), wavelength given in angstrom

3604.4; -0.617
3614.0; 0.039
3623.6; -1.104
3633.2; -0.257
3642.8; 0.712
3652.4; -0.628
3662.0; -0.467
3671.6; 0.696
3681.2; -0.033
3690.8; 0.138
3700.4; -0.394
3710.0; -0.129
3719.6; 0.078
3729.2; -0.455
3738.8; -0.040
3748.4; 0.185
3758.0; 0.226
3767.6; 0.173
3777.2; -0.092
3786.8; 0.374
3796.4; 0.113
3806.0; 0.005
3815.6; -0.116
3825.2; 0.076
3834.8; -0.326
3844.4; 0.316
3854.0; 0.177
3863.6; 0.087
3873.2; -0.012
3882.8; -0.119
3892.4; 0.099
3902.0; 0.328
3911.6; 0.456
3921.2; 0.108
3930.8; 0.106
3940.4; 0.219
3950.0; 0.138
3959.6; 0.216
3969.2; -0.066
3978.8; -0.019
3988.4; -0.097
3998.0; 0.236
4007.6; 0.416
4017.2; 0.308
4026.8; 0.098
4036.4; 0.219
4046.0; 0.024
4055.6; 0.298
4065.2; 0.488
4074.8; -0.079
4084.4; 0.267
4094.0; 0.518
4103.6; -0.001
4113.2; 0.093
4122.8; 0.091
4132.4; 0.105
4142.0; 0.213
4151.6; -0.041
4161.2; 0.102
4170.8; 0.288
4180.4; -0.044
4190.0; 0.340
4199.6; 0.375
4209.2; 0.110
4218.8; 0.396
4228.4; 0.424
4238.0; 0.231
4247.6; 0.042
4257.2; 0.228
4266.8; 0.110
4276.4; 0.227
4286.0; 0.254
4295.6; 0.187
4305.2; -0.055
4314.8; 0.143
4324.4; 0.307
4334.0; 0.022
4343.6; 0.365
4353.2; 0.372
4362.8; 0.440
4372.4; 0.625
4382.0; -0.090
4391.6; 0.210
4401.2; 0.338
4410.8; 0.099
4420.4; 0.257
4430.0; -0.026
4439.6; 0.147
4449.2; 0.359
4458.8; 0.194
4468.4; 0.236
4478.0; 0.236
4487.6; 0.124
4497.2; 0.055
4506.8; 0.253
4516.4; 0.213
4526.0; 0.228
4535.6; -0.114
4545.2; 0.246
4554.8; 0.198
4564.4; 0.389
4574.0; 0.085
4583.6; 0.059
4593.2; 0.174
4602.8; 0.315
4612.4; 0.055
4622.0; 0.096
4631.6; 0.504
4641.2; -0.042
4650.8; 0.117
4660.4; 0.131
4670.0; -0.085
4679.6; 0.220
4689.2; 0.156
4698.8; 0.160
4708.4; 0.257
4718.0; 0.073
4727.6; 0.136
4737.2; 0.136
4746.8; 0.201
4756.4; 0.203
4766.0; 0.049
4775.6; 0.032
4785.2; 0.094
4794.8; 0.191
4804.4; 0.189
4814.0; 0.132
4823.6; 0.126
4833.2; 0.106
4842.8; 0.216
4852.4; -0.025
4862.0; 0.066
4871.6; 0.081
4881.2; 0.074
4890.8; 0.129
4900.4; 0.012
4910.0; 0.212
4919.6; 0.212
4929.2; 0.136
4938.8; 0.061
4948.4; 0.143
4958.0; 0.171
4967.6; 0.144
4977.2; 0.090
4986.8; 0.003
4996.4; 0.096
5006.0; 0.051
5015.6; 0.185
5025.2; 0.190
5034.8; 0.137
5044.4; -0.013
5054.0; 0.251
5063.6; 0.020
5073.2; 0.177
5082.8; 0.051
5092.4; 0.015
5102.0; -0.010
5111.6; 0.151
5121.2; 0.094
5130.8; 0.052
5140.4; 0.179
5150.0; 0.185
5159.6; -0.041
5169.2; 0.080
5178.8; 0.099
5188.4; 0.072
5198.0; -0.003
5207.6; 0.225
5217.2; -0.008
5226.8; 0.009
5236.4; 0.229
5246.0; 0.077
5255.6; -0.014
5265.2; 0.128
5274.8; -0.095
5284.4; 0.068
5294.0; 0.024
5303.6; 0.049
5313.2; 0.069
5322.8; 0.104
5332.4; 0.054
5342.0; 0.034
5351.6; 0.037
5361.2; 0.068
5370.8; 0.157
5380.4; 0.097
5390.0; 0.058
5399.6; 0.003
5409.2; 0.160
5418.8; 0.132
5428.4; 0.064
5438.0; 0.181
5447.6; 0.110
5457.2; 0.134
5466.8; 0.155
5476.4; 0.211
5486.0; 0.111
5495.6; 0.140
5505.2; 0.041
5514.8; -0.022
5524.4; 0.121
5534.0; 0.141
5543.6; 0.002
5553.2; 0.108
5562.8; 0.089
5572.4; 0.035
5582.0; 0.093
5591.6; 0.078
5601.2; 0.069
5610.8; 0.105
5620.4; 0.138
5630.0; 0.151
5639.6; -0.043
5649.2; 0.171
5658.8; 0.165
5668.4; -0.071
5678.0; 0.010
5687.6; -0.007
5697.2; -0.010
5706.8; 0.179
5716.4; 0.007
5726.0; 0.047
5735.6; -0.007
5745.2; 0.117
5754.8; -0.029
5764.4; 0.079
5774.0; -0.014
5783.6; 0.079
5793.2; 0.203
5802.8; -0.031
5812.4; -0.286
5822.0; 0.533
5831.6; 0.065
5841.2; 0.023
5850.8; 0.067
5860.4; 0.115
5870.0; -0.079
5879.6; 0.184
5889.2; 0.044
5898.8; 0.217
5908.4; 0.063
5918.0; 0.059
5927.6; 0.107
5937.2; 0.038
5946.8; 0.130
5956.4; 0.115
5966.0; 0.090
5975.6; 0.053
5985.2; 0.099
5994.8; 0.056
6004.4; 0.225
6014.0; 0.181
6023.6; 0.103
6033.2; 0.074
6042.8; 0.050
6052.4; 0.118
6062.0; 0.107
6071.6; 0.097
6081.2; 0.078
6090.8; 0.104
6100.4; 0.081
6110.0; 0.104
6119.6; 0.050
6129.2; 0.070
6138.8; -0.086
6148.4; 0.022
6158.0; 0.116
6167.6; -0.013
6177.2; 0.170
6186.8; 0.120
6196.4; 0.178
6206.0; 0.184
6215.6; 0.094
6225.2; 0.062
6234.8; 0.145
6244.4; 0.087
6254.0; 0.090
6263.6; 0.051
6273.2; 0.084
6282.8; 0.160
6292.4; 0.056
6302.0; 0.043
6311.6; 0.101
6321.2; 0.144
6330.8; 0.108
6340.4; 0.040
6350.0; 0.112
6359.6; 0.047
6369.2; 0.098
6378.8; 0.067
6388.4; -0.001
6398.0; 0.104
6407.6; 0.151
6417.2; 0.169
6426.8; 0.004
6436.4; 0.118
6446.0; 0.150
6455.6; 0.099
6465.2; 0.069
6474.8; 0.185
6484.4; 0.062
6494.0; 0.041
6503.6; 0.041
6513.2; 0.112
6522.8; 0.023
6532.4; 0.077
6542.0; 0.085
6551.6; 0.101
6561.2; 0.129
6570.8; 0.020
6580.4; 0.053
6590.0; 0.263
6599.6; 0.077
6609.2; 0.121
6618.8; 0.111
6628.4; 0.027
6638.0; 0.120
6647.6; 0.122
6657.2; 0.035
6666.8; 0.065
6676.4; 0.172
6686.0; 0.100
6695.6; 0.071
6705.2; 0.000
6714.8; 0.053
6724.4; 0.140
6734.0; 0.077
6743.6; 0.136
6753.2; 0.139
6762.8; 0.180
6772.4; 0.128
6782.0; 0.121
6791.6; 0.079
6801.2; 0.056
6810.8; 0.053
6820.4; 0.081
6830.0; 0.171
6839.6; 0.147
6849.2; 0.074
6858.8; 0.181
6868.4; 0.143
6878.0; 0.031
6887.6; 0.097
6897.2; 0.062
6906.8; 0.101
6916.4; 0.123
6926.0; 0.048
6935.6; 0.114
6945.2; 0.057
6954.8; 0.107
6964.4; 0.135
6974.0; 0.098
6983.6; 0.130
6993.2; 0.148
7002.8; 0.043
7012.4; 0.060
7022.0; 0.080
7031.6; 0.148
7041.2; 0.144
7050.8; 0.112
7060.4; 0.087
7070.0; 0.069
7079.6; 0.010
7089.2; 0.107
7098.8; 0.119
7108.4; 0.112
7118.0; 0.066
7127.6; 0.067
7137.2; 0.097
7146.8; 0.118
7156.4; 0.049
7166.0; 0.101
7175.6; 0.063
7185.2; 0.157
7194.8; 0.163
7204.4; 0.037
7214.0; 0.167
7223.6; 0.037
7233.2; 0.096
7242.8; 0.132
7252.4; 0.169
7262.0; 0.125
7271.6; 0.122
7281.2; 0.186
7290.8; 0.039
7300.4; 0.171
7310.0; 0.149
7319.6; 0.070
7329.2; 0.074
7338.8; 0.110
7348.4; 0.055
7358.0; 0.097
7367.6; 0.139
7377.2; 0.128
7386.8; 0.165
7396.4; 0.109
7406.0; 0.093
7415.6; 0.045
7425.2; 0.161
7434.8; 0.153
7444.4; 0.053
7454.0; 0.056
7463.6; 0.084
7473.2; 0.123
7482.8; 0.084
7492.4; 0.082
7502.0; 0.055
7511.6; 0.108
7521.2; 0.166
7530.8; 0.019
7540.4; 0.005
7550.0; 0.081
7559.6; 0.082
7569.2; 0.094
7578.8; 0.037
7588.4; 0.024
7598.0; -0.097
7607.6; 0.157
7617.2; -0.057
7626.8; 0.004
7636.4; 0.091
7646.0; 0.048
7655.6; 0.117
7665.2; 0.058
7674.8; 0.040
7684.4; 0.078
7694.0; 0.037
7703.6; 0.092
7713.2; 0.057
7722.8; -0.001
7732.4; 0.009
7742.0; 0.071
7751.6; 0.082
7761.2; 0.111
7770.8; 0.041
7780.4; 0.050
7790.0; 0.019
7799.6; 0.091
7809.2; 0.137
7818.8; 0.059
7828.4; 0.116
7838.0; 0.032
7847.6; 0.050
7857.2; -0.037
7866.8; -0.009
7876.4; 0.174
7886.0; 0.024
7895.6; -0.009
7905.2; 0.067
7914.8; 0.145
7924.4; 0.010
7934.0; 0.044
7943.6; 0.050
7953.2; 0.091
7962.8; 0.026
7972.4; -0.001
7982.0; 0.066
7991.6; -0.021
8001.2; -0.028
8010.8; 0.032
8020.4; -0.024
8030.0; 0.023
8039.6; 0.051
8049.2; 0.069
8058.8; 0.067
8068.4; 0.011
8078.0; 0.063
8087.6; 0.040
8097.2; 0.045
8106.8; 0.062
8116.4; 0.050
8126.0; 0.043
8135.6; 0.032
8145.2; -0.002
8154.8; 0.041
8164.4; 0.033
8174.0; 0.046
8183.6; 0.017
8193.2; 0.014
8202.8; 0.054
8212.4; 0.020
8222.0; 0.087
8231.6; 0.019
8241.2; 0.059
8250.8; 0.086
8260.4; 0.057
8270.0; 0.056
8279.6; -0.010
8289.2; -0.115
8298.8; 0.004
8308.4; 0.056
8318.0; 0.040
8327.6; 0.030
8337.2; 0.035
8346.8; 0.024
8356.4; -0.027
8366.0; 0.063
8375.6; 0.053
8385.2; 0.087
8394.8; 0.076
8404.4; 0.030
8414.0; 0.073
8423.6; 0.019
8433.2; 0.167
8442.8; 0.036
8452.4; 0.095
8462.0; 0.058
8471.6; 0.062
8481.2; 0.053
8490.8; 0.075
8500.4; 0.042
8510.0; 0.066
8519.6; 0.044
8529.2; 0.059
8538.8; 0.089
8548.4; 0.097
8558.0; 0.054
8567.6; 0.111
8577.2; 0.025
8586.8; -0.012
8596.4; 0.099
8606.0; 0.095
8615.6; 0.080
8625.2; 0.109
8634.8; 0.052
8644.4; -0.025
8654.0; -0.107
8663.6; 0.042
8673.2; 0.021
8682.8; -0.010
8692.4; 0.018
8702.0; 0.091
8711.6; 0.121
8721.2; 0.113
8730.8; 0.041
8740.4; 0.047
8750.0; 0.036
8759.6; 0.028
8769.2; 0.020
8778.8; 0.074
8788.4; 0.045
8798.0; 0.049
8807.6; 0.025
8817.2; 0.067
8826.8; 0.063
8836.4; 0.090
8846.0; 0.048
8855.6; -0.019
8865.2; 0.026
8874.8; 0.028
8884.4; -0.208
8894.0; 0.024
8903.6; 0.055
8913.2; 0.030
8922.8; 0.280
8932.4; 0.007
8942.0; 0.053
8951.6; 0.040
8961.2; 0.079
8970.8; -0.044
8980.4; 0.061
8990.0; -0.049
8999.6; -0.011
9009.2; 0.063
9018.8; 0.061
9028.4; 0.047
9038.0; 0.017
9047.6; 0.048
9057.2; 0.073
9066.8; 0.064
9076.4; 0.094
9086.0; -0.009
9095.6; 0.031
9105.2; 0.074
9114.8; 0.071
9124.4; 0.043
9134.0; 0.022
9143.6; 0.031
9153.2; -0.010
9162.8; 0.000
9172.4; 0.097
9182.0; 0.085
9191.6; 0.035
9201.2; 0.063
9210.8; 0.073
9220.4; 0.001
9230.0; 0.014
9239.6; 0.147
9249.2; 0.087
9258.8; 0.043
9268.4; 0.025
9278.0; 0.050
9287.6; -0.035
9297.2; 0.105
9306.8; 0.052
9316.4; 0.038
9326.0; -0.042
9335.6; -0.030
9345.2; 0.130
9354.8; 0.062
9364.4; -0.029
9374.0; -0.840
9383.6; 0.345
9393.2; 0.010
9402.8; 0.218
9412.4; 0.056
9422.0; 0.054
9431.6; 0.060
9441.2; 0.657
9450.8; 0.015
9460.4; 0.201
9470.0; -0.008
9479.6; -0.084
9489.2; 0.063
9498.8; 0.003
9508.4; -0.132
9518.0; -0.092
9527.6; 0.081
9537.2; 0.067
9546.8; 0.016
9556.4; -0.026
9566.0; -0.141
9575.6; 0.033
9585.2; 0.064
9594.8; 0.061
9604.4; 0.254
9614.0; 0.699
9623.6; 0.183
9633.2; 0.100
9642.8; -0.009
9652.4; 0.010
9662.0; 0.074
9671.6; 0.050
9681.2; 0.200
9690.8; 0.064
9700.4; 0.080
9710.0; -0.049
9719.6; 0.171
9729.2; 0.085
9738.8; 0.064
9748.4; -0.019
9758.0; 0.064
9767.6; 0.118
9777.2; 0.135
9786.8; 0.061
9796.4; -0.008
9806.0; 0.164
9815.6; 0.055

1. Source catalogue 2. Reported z 1.58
